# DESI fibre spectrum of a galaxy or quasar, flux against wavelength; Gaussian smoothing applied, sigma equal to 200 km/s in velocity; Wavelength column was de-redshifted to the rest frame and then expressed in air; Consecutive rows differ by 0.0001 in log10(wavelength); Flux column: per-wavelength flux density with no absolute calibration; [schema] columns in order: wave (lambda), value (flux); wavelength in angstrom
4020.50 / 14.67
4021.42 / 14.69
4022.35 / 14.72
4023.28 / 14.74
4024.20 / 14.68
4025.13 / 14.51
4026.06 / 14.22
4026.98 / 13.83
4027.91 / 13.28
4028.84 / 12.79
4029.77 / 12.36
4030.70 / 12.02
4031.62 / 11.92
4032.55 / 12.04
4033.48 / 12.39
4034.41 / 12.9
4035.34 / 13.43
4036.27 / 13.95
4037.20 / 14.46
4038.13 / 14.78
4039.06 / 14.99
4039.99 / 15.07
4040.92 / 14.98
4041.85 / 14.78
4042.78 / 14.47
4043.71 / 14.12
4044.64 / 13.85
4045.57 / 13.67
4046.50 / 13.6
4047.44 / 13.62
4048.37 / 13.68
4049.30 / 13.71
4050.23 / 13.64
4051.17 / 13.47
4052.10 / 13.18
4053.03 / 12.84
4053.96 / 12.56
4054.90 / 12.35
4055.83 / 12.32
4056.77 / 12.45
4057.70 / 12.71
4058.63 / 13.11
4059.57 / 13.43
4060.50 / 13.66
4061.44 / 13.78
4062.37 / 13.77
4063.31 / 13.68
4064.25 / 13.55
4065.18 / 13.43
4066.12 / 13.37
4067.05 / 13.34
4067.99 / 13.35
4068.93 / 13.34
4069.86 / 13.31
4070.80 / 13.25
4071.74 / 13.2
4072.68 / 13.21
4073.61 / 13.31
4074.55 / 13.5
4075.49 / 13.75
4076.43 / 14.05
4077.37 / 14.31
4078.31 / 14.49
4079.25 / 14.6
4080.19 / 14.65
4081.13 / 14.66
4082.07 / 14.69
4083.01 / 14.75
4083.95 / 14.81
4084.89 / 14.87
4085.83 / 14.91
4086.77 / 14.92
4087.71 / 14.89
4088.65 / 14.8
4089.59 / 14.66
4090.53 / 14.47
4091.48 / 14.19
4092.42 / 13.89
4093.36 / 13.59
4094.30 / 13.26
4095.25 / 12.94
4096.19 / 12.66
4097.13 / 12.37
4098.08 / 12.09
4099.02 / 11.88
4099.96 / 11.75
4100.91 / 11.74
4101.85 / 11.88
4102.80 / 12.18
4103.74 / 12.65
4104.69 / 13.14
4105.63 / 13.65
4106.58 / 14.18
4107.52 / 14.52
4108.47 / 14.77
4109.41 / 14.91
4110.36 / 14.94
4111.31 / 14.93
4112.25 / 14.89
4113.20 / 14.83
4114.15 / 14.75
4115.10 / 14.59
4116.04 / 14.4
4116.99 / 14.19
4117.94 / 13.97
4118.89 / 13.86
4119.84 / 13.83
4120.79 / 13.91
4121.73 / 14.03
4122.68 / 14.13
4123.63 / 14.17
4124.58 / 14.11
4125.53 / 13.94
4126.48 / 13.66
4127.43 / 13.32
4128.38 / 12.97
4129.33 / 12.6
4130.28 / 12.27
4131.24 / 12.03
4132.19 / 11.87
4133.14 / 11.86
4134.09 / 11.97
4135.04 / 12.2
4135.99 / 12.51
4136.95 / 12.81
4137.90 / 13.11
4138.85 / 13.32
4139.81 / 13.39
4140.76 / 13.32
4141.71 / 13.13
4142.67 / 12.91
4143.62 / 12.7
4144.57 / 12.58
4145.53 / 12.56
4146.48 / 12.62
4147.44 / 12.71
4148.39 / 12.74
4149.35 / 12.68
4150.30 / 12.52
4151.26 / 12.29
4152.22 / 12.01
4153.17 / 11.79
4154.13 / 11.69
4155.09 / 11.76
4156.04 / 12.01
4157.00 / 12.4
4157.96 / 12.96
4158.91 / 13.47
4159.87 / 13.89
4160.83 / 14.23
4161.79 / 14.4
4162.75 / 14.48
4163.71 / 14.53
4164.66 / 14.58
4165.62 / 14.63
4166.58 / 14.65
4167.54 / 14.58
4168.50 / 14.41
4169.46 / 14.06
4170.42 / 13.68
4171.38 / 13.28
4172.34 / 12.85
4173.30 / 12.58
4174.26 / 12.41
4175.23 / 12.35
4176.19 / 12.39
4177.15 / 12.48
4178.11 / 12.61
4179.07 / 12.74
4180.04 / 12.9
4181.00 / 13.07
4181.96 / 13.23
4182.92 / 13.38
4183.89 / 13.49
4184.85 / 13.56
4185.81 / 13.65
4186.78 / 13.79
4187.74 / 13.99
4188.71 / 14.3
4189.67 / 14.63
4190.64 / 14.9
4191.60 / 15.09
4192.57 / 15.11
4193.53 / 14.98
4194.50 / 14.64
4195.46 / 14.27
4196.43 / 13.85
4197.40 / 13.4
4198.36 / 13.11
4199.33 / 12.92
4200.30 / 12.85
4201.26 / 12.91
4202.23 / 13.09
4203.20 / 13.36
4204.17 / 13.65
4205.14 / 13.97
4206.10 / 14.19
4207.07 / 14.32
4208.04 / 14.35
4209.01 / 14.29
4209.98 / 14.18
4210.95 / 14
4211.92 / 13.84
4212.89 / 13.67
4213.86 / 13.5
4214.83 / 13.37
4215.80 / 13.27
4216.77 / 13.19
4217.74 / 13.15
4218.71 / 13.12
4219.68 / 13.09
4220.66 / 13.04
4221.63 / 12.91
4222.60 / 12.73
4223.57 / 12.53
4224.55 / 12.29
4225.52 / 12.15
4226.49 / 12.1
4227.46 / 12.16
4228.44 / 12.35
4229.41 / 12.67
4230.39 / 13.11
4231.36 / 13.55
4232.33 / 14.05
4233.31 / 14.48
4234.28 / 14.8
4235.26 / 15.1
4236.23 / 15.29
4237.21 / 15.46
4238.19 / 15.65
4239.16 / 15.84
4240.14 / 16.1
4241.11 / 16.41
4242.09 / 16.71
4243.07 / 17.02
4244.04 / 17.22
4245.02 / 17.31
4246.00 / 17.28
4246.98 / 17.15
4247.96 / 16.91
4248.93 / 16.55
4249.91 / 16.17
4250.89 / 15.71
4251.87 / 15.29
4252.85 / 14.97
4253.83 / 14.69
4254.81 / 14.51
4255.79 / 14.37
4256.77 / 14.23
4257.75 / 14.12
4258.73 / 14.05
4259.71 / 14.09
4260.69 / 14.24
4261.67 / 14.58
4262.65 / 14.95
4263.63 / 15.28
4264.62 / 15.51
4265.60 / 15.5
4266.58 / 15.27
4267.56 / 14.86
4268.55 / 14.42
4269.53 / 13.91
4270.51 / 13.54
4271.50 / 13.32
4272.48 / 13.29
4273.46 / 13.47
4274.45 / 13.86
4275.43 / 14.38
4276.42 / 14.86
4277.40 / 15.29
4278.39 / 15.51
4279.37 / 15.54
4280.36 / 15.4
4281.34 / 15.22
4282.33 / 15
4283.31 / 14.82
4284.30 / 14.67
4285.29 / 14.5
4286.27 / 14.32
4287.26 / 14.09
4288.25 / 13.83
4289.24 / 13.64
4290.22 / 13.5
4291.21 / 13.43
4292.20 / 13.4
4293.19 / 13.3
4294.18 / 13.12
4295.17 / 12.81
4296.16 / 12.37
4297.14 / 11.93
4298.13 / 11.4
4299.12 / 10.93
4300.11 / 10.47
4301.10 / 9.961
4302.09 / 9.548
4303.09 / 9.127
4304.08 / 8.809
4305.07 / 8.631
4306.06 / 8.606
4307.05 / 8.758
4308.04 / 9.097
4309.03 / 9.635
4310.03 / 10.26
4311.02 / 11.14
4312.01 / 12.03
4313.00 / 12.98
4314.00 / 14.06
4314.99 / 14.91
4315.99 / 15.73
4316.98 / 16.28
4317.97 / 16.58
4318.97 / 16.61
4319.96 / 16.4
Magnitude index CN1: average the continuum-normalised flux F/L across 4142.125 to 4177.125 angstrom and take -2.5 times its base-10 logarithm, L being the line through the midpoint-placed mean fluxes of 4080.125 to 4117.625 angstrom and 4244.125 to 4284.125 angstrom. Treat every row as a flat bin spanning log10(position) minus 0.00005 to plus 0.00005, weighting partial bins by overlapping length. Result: 0.10 mag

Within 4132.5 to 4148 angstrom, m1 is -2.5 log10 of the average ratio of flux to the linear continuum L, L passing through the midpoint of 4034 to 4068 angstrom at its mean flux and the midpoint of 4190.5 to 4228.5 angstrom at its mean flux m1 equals 0.07 mag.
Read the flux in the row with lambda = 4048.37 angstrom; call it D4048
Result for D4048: 13.68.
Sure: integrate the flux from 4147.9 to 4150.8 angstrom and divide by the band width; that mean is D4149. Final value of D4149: 12.7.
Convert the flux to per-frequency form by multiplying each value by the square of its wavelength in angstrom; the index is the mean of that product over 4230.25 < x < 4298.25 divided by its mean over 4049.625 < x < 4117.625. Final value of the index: 1.17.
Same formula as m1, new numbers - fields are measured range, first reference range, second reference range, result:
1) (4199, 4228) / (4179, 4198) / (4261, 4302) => 0.05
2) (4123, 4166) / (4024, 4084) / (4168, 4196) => 0.05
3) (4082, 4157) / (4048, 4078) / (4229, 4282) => 0.04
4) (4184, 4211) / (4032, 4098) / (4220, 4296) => 0.02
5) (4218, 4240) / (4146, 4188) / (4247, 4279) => 0.05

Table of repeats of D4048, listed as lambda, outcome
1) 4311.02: 11.14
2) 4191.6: 15.09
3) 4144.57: 12.58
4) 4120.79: 13.91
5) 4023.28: 14.74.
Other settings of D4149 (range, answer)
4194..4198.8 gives 13.9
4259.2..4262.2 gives 14.3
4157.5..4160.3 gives 13.5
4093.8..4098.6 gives 12.7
